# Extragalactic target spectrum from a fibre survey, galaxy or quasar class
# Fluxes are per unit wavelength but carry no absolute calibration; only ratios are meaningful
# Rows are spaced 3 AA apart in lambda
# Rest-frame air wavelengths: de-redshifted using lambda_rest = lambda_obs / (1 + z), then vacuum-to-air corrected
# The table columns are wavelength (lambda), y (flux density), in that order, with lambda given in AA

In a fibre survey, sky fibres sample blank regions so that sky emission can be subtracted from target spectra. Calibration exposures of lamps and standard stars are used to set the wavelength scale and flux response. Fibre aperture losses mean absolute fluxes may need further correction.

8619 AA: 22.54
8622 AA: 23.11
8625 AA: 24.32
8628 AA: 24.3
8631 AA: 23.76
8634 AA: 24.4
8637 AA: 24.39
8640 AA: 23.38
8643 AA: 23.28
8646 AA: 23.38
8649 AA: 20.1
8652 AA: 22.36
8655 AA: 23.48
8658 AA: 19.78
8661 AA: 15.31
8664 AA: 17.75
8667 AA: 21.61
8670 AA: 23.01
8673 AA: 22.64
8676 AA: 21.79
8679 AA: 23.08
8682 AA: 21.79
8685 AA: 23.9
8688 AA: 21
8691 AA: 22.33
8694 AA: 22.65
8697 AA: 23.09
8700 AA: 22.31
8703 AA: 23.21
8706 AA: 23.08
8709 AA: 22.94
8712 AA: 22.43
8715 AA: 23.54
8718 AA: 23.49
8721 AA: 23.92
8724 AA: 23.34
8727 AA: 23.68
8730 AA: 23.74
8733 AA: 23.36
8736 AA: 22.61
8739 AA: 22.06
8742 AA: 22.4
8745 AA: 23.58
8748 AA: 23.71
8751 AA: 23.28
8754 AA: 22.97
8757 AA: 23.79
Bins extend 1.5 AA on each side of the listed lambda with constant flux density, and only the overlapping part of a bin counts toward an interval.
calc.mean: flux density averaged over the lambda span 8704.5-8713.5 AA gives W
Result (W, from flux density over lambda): 22.8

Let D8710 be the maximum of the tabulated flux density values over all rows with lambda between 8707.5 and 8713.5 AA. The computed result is 22.94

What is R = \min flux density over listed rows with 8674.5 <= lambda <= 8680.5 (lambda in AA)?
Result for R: 21.79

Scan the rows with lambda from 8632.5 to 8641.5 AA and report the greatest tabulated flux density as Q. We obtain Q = 24.4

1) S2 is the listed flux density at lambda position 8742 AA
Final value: 22.4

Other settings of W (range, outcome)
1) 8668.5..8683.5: 22.5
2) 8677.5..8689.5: 22.4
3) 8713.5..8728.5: 23.6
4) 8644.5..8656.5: 22.3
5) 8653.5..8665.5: 19.1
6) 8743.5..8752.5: 23.5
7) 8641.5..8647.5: 23.3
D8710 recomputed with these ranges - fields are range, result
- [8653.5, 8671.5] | 23.48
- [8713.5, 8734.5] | 23.92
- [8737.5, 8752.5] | 23.71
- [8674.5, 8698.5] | 23.9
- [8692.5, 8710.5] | 23.21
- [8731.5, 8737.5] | 23.36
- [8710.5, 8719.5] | 23.54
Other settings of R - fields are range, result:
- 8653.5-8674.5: 15.31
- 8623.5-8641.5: 23.38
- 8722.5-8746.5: 22.06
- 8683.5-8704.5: 21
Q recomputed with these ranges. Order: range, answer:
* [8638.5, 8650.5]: 23.38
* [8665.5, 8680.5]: 23.08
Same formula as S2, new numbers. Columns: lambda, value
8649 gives 20.1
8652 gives 22.36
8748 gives 23.71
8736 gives 22.61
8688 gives 21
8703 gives 23.21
